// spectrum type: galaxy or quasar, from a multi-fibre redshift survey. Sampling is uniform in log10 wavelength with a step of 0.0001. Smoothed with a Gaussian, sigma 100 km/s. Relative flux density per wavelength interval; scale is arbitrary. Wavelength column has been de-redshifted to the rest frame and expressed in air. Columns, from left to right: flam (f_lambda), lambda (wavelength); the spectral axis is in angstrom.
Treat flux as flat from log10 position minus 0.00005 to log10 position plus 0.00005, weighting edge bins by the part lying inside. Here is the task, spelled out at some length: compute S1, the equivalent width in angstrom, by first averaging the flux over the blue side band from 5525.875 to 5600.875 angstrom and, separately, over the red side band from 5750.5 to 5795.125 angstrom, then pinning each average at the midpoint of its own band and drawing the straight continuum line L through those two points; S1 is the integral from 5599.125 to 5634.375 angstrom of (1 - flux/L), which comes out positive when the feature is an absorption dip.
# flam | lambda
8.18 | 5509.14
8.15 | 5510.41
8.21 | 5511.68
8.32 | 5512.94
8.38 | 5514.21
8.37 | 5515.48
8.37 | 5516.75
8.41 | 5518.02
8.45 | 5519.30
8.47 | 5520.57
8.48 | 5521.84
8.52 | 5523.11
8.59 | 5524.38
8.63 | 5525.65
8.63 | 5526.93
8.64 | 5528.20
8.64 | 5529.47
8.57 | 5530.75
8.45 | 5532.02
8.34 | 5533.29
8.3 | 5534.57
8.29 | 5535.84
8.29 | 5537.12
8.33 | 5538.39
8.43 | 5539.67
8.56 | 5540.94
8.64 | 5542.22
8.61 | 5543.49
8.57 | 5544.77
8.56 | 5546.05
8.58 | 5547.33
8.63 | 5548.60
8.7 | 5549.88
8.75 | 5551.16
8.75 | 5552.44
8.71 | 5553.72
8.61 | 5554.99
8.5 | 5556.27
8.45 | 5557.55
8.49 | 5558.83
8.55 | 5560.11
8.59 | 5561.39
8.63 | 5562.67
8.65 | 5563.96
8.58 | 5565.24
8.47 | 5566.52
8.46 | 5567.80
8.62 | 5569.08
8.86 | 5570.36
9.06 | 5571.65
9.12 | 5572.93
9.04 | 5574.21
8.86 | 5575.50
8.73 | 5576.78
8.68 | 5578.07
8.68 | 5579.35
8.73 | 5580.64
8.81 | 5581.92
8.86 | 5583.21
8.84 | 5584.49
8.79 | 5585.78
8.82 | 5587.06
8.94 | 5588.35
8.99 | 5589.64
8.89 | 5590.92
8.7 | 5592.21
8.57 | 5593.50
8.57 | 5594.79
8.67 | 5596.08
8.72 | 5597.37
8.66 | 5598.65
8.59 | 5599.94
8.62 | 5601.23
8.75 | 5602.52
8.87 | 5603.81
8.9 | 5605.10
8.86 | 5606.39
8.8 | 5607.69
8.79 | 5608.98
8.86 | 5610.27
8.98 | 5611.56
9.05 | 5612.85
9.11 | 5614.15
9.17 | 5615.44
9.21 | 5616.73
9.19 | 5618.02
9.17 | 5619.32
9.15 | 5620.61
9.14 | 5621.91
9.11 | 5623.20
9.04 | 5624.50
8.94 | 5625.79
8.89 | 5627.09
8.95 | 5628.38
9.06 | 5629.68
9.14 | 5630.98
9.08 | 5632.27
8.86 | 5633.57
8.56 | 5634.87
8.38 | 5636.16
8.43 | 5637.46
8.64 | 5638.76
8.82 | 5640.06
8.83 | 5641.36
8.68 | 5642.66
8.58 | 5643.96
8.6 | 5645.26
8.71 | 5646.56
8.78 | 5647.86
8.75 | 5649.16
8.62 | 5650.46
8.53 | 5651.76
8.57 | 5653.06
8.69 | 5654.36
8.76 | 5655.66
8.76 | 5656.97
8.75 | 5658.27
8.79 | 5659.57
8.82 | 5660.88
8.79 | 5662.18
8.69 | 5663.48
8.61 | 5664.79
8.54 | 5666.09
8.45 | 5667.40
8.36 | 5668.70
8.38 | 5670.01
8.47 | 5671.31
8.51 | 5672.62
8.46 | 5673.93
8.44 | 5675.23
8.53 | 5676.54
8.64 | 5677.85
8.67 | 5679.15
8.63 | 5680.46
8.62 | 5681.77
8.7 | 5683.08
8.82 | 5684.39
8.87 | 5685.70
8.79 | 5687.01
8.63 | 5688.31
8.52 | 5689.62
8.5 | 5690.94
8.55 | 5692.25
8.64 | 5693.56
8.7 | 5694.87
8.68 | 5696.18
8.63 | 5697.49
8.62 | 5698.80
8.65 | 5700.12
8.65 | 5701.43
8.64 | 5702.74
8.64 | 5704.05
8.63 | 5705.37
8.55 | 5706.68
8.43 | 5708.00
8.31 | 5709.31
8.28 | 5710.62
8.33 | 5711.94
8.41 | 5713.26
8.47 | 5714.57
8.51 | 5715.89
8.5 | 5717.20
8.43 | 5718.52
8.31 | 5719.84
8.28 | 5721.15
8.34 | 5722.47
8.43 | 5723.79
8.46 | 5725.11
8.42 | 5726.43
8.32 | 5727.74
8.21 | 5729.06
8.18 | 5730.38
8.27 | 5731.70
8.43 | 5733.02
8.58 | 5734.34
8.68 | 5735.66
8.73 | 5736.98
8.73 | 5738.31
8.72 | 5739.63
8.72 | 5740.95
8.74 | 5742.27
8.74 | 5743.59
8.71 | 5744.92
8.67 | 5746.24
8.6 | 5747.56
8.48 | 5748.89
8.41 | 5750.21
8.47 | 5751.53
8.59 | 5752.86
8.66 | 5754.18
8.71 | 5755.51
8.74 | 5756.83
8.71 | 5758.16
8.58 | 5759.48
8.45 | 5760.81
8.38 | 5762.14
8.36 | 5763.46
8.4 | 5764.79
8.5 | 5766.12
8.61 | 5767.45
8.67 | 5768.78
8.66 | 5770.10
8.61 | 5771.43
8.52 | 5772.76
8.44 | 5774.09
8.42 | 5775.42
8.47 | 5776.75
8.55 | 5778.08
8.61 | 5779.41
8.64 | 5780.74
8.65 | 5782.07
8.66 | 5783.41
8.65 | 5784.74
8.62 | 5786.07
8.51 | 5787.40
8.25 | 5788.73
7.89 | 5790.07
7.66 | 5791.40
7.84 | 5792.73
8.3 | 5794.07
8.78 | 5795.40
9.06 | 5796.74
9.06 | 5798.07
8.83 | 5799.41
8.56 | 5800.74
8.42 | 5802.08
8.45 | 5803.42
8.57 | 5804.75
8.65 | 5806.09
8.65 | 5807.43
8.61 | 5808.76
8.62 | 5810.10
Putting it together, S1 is -1.5 angstrom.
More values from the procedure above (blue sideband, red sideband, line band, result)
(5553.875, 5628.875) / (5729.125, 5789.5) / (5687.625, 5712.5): 0.3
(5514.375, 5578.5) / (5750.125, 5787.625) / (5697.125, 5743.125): 0.4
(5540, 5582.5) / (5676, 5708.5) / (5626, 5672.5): -0.2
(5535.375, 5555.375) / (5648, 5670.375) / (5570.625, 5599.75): -0.7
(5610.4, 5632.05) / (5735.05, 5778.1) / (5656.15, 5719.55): 1.8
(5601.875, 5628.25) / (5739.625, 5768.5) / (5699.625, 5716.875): 0.4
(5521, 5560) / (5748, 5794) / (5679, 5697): -0.3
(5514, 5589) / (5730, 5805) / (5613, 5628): -0.9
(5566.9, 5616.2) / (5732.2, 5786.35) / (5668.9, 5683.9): 0.3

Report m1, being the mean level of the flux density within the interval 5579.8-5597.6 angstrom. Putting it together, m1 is 8.78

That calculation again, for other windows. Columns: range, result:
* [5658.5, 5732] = 8.53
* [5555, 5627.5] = 8.81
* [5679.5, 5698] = 8.66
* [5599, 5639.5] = 8.91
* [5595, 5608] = 8.73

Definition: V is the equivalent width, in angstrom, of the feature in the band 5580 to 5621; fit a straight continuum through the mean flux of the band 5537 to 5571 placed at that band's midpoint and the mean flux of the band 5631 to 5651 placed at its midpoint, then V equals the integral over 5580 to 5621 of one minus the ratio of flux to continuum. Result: -1.02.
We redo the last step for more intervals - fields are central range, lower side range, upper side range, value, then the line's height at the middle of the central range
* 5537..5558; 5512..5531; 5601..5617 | 0.1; 8.62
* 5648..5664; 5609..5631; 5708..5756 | 0.3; 8.88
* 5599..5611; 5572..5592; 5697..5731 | 0.0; 8.78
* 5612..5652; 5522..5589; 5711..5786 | -1.3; 8.59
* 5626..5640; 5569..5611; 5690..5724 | -0.2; 8.69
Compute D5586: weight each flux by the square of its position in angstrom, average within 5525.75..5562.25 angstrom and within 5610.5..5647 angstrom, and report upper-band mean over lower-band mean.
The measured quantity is 1.1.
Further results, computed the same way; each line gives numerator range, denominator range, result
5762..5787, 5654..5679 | 1.03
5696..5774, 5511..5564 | 1.07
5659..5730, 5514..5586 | 1.04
